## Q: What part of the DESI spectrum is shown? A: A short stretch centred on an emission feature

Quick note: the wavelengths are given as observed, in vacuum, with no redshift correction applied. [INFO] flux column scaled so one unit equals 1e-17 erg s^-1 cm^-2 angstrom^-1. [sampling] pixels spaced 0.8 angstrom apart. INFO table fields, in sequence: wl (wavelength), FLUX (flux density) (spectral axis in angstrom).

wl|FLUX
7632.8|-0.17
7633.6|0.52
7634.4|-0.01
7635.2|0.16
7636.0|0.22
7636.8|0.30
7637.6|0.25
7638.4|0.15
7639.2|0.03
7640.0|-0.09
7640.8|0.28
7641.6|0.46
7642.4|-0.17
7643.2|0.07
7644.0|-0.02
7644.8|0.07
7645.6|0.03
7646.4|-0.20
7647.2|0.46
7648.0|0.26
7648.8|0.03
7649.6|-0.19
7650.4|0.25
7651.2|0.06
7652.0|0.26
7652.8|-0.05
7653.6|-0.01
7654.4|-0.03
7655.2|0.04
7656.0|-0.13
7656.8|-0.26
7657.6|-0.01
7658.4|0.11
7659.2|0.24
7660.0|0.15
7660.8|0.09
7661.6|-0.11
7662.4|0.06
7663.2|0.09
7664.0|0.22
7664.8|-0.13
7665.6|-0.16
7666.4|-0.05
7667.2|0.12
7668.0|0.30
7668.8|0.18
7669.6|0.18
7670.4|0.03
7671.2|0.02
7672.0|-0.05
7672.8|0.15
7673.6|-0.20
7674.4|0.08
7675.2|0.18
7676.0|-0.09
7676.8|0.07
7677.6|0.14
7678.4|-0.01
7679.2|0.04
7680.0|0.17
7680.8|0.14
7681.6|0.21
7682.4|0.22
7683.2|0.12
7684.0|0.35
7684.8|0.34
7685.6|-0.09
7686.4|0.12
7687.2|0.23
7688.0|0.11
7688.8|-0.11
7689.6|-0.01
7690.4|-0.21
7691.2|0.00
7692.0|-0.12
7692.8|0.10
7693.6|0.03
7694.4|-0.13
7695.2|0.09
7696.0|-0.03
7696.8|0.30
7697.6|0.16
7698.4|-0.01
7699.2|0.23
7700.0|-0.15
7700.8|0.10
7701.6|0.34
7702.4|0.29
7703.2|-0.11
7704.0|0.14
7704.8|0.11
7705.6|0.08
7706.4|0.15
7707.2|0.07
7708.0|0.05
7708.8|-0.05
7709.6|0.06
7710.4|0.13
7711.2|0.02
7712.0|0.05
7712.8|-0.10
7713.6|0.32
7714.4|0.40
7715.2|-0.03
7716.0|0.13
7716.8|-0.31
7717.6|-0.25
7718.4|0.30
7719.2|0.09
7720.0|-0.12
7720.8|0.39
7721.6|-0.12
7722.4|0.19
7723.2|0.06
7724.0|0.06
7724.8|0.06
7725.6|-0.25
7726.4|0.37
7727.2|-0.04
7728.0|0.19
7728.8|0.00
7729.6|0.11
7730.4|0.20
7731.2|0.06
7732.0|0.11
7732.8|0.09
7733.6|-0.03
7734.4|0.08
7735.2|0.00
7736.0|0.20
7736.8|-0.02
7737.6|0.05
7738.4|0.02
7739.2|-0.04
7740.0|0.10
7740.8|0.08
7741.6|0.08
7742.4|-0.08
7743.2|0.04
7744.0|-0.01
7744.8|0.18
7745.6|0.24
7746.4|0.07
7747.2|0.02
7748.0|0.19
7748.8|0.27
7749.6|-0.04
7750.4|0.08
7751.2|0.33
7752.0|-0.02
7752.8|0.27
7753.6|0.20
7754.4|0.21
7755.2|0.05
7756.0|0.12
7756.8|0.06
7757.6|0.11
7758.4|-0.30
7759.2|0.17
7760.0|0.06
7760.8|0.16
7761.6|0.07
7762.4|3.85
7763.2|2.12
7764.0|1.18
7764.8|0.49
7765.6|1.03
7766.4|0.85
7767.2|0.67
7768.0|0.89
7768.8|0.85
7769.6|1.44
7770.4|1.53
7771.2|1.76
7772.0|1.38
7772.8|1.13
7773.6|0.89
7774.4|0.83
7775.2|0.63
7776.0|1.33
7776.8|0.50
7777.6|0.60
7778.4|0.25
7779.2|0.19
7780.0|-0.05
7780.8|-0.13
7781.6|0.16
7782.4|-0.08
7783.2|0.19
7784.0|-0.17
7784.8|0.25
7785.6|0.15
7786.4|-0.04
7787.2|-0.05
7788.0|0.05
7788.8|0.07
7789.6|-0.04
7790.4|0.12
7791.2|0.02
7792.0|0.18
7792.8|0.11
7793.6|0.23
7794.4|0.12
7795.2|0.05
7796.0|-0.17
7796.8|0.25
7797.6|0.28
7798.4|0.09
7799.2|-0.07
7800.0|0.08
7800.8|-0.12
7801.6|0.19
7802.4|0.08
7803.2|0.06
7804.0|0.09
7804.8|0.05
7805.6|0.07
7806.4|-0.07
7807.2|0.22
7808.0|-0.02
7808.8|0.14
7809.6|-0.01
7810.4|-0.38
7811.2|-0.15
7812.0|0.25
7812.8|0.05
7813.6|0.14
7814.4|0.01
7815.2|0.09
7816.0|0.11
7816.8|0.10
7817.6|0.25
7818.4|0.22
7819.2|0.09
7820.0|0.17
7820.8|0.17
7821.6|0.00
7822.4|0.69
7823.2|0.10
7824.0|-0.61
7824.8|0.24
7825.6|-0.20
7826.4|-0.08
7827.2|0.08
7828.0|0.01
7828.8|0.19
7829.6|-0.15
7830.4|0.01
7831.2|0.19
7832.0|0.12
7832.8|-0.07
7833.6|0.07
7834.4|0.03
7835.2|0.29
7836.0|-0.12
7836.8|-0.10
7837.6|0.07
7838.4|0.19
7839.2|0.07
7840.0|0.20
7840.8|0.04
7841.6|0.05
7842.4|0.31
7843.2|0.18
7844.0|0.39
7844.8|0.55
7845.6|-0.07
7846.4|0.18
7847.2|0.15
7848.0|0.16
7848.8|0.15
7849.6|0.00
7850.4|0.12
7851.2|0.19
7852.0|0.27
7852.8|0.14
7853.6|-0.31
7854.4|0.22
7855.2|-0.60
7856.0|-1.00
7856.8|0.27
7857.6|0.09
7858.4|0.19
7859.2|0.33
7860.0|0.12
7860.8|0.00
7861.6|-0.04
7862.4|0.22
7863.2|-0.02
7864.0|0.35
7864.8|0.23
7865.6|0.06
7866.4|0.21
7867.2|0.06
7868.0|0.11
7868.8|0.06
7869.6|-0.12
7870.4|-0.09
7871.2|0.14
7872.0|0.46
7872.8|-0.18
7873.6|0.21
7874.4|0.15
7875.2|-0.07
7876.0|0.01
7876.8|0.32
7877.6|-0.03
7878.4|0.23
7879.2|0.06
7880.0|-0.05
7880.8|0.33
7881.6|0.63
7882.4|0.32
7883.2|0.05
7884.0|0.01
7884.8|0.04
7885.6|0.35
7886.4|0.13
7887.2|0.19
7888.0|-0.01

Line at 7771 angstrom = [O II] 3727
